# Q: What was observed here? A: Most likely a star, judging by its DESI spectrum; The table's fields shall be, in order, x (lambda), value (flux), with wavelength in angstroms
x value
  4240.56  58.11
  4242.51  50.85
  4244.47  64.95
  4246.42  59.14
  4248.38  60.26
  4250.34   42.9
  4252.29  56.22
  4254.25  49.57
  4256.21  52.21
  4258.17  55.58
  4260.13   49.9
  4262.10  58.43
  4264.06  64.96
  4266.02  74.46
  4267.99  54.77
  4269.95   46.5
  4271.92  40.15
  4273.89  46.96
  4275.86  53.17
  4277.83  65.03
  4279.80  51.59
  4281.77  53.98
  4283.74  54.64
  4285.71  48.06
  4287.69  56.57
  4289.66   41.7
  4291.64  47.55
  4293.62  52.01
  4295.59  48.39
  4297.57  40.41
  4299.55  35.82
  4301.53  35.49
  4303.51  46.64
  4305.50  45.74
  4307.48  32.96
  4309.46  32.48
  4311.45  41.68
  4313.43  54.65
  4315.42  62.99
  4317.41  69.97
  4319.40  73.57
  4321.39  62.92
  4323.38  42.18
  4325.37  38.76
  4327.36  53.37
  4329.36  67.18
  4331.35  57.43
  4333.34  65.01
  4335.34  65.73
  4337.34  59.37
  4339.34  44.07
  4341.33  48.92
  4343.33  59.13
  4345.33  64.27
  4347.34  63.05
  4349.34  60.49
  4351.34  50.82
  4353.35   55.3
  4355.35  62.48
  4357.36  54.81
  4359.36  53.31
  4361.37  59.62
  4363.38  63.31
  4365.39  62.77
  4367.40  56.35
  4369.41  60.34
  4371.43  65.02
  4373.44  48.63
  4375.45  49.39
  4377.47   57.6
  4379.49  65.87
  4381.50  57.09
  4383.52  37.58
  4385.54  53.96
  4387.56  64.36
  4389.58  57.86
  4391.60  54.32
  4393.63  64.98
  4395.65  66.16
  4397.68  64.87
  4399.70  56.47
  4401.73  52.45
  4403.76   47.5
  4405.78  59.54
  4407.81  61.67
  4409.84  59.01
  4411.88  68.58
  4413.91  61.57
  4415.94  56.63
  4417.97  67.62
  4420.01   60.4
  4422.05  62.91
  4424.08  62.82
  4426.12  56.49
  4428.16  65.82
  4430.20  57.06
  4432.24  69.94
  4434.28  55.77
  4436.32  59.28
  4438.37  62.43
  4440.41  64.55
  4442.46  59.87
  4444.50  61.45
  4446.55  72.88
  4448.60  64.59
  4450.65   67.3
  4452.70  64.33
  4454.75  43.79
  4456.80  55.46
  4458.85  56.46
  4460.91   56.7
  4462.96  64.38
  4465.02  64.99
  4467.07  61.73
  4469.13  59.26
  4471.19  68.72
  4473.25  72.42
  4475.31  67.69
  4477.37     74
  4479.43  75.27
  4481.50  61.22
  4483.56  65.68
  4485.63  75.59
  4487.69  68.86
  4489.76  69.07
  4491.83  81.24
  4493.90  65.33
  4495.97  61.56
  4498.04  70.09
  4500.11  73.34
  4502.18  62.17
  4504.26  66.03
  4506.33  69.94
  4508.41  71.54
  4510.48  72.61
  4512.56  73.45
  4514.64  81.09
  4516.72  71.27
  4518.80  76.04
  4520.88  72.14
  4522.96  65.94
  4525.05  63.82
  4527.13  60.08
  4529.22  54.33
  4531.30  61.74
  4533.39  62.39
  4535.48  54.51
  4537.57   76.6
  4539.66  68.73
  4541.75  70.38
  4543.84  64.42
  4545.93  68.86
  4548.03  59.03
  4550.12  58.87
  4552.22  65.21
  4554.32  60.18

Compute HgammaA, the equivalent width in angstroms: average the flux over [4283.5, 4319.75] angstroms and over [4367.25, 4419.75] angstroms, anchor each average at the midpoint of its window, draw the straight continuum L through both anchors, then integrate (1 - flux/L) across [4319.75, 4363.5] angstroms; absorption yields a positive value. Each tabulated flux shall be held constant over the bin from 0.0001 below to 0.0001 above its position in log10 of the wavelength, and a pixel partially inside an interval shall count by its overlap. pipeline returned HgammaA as -3.8 angstroms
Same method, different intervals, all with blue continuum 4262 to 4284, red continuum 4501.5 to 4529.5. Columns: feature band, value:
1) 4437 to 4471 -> 2.1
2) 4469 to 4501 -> -1.1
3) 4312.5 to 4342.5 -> 0.3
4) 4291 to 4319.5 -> 5.0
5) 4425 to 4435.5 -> 0.5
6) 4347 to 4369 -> 0.7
